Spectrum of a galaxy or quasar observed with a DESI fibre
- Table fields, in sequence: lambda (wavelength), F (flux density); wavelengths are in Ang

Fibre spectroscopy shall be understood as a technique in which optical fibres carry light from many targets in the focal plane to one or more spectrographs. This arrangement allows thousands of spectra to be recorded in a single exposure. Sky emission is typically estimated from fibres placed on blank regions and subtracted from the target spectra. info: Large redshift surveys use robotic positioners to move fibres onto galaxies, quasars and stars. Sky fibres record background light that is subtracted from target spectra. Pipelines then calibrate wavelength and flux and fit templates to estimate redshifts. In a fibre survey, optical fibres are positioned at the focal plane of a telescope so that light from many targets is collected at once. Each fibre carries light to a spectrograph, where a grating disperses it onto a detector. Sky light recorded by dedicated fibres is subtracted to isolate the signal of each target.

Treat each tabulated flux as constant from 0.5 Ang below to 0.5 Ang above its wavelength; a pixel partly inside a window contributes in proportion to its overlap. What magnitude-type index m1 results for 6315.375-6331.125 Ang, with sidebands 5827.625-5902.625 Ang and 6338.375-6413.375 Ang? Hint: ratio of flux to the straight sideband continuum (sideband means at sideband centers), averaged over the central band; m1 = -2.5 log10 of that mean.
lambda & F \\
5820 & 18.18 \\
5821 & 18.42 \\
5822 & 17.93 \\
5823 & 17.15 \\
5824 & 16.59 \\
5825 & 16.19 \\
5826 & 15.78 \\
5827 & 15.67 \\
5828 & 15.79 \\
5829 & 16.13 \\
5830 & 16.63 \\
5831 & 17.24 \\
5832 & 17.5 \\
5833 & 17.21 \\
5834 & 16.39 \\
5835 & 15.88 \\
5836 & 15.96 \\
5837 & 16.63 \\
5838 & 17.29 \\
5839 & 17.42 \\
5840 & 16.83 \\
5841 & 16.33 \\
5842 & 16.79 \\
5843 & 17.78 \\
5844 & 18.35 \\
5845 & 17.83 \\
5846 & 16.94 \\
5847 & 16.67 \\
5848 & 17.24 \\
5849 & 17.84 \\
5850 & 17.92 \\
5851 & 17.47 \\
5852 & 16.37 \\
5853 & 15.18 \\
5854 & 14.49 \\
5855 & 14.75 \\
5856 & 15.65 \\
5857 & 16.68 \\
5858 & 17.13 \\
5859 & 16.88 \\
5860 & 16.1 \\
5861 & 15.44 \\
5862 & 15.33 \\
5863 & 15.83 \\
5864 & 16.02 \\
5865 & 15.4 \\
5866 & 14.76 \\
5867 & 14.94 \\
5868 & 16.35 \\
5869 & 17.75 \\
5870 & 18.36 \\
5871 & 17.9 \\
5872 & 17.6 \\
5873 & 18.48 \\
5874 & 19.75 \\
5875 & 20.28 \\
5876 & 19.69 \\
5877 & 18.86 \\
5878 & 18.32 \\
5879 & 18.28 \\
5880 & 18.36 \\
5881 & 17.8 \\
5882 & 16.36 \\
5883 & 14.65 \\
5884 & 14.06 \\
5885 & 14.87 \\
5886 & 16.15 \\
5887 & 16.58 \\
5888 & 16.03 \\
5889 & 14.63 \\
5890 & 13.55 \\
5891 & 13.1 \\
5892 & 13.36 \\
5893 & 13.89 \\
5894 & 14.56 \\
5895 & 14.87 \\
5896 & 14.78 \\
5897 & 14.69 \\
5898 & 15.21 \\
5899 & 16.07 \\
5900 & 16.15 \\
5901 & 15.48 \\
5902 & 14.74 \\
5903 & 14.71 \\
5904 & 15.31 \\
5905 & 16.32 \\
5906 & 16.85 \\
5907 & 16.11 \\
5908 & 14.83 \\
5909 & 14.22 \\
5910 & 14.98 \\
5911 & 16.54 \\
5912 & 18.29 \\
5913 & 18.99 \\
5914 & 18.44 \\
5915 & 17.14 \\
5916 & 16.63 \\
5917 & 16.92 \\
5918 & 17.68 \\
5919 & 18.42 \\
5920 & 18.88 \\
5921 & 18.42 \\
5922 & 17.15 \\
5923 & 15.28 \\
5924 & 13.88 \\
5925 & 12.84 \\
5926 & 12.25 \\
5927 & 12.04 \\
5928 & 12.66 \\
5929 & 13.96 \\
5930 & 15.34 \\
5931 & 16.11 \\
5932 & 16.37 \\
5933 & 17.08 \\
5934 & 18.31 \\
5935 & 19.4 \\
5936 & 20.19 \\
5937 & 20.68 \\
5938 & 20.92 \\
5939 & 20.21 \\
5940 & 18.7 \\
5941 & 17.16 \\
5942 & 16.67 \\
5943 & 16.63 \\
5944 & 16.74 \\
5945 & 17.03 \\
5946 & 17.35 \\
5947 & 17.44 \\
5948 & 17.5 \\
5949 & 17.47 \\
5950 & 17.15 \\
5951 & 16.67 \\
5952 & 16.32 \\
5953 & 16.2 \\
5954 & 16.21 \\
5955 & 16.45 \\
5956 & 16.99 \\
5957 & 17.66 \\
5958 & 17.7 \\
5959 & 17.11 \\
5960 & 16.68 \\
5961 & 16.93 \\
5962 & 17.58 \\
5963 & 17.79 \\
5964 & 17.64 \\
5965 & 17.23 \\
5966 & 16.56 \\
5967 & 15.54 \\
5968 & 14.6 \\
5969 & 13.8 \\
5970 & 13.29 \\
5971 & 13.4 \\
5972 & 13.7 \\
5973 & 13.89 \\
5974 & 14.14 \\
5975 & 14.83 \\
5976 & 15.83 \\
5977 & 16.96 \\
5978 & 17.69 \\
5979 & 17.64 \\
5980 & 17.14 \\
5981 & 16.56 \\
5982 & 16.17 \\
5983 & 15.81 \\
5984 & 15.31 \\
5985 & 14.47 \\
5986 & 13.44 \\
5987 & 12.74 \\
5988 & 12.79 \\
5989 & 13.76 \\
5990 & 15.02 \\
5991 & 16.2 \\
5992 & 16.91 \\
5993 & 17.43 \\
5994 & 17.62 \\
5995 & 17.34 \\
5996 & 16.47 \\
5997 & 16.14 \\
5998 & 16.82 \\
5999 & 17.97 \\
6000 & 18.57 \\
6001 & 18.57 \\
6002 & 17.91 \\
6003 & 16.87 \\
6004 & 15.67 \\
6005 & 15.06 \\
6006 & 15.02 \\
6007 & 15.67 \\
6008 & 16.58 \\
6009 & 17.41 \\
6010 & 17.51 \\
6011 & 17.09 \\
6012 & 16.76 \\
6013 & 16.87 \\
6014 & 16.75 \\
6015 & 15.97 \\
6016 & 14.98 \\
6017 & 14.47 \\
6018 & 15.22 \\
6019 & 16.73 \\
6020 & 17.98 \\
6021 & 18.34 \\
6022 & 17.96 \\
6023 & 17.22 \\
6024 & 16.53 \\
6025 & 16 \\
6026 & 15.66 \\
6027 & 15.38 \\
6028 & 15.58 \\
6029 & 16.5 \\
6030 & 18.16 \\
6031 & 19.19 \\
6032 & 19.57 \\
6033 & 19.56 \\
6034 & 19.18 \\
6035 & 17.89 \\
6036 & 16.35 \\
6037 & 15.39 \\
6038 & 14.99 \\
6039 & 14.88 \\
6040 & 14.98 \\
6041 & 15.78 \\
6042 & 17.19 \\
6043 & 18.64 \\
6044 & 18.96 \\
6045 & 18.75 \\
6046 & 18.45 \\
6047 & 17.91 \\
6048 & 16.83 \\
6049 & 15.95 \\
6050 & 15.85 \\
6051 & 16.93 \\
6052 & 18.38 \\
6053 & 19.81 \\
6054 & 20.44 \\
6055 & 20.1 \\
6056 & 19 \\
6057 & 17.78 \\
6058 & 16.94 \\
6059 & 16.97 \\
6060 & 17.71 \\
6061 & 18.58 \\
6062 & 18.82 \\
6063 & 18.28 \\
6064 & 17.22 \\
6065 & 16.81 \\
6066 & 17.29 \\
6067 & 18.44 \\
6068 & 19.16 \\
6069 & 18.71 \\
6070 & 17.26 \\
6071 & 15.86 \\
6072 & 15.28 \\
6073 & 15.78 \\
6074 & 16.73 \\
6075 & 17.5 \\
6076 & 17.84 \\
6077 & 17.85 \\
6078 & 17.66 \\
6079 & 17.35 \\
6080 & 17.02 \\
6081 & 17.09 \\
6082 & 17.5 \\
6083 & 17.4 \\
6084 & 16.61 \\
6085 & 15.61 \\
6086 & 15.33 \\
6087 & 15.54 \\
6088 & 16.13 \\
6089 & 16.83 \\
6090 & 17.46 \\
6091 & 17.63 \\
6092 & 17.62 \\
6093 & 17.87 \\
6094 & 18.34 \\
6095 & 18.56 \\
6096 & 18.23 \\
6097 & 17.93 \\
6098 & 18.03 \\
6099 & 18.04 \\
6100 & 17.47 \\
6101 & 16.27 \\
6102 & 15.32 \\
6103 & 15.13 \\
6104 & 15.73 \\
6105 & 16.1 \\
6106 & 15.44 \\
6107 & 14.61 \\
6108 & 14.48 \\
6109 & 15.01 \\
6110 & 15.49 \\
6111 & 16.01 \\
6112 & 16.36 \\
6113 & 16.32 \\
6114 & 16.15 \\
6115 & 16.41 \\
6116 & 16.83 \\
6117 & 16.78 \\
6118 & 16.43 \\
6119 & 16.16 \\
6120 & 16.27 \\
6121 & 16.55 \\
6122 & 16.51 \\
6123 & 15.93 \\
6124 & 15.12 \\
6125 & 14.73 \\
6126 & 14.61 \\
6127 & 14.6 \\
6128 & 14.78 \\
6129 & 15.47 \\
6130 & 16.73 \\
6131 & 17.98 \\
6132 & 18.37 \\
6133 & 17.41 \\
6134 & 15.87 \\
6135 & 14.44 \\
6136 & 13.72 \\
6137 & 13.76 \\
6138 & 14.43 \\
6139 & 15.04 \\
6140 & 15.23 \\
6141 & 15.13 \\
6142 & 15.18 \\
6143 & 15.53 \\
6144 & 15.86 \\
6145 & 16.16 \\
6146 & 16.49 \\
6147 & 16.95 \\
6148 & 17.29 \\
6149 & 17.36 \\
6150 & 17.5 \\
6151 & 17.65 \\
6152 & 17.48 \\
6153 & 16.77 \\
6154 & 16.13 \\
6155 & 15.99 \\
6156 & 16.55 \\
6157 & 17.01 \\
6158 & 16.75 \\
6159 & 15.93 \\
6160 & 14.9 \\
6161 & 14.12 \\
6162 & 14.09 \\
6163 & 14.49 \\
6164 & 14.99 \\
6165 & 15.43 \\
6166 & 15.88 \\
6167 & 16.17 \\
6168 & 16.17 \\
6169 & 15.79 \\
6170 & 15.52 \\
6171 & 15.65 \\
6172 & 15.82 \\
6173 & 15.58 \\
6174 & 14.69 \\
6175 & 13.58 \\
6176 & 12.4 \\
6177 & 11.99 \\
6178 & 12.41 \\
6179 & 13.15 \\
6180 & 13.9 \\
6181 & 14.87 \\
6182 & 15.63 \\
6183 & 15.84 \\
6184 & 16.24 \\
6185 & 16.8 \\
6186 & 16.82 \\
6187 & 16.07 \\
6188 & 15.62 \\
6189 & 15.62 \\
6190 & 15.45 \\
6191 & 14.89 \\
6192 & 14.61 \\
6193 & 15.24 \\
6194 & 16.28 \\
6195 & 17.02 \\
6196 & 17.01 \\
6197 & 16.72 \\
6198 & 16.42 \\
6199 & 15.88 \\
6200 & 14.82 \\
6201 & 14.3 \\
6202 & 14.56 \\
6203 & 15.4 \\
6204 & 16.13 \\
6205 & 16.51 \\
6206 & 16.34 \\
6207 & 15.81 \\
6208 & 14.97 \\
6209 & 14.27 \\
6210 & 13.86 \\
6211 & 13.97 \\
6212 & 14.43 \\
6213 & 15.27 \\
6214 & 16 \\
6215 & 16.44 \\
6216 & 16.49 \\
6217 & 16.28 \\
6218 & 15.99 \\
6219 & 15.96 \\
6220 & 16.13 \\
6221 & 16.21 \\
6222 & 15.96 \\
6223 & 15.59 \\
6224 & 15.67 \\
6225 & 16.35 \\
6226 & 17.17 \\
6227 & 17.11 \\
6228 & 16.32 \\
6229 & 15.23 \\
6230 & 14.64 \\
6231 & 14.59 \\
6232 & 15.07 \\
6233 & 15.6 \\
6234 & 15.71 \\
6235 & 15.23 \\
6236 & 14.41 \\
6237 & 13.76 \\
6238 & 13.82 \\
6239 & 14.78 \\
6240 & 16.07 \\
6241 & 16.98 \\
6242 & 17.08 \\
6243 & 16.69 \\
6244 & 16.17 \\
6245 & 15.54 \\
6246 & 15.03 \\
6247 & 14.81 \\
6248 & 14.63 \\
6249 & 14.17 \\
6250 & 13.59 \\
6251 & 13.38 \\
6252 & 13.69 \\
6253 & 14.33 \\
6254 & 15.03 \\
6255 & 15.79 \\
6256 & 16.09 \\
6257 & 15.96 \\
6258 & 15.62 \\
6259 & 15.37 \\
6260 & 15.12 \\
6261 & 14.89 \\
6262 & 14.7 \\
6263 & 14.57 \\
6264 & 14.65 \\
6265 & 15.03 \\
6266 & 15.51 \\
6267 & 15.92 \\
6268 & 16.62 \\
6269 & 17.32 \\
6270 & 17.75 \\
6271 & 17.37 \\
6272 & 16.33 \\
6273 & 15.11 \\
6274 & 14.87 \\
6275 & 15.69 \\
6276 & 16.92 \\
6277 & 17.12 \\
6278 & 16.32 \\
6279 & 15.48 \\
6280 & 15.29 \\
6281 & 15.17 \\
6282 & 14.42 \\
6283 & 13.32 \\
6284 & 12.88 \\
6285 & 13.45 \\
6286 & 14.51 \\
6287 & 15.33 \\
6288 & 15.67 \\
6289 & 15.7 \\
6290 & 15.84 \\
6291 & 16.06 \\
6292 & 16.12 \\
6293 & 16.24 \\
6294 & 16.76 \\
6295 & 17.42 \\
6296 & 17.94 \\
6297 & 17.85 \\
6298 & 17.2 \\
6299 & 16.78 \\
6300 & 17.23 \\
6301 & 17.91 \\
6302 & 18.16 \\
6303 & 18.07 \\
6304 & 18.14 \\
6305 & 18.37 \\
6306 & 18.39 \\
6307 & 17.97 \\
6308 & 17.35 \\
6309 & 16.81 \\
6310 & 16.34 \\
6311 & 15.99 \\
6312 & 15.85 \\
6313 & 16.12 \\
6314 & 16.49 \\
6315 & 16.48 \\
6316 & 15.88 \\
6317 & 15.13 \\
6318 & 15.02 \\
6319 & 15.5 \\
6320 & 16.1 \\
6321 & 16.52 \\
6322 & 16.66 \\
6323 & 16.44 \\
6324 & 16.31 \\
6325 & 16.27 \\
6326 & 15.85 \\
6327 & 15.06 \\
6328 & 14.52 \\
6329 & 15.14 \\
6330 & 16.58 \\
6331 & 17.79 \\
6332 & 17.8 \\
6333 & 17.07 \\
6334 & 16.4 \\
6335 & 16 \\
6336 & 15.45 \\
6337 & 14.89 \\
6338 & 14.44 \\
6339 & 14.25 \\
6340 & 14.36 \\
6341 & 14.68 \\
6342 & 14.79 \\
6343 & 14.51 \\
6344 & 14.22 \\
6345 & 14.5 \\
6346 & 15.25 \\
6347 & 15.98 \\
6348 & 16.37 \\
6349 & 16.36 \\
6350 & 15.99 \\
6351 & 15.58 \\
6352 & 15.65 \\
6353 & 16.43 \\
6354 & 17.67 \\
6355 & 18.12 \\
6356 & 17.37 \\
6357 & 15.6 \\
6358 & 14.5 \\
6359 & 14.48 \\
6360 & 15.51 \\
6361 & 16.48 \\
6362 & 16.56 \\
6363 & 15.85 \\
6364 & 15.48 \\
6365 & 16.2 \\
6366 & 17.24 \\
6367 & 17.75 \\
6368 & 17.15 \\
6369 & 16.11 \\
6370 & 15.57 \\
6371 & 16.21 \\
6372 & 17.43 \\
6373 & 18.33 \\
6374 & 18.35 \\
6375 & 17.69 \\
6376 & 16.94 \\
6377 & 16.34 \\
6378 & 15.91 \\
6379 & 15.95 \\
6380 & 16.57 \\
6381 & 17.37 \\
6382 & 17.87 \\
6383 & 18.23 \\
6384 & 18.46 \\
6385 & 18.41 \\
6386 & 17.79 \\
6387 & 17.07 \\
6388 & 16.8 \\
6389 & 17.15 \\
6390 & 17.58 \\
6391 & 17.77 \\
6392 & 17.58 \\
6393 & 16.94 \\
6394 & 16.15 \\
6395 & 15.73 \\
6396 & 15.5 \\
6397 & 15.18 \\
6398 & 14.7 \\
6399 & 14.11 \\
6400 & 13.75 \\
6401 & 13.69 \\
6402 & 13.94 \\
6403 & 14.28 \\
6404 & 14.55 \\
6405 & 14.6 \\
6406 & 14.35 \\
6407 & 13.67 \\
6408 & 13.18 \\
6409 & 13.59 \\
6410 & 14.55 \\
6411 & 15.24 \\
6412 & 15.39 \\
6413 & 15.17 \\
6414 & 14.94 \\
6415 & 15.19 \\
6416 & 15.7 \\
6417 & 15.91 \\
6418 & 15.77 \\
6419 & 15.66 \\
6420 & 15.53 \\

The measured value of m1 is 0.008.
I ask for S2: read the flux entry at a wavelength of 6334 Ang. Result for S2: 16.4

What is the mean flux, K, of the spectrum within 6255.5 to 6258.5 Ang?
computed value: 15.9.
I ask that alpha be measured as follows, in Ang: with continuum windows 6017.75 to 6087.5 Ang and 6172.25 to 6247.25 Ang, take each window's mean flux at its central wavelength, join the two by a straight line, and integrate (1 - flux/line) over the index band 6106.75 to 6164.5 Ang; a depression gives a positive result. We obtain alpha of 1.5 Ang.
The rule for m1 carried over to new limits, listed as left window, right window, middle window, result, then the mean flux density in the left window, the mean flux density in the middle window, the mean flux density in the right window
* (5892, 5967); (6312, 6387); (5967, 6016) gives 0.04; 16.5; 15.9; 16.2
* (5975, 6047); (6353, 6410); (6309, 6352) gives 0.03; 16.6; 15.7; 16.2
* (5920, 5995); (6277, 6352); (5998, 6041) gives -0.04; 16.3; 16.8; 16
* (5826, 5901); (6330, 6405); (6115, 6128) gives 0.03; 16.4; 15.9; 16.2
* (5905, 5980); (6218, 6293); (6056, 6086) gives -0.08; 16.6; 17.3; 15.4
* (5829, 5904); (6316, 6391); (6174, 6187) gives 0.13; 16.4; 14.5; 16.3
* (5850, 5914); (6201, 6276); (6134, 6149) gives 0.02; 16.2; 15.5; 15.5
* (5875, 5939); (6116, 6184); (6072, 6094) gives -0.08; 16.2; 17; 15.6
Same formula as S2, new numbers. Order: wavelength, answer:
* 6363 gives 15.85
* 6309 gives 16.81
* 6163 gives 14.49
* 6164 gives 14.99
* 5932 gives 16.37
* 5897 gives 14.69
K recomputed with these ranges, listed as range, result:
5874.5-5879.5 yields 19.1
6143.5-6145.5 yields 16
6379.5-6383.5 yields 17.5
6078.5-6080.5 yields 17.2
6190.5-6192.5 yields 14.8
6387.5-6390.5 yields 17.2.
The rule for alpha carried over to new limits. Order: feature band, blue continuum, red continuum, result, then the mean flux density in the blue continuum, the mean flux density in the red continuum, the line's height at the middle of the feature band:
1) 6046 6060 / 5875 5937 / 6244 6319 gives -1.7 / 16.1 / 15.9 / 16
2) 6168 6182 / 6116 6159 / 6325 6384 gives 1.5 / 16.1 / 16.2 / 16.1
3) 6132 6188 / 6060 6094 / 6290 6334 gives 5.0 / 17.2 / 16.7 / 17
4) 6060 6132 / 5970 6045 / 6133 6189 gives -3.8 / 16.4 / 15.5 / 15.9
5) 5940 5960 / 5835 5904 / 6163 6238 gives -1.1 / 16.3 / 15.4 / 16.1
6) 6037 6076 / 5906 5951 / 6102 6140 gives -3.4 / 16.8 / 15.7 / 16.1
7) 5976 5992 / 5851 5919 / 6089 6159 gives 0.7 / 16.2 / 16.3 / 16.3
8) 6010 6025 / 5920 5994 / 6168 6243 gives -0.6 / 16.2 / 15.4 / 16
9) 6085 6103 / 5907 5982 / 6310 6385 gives -0.8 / 16.6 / 16.2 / 16.4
